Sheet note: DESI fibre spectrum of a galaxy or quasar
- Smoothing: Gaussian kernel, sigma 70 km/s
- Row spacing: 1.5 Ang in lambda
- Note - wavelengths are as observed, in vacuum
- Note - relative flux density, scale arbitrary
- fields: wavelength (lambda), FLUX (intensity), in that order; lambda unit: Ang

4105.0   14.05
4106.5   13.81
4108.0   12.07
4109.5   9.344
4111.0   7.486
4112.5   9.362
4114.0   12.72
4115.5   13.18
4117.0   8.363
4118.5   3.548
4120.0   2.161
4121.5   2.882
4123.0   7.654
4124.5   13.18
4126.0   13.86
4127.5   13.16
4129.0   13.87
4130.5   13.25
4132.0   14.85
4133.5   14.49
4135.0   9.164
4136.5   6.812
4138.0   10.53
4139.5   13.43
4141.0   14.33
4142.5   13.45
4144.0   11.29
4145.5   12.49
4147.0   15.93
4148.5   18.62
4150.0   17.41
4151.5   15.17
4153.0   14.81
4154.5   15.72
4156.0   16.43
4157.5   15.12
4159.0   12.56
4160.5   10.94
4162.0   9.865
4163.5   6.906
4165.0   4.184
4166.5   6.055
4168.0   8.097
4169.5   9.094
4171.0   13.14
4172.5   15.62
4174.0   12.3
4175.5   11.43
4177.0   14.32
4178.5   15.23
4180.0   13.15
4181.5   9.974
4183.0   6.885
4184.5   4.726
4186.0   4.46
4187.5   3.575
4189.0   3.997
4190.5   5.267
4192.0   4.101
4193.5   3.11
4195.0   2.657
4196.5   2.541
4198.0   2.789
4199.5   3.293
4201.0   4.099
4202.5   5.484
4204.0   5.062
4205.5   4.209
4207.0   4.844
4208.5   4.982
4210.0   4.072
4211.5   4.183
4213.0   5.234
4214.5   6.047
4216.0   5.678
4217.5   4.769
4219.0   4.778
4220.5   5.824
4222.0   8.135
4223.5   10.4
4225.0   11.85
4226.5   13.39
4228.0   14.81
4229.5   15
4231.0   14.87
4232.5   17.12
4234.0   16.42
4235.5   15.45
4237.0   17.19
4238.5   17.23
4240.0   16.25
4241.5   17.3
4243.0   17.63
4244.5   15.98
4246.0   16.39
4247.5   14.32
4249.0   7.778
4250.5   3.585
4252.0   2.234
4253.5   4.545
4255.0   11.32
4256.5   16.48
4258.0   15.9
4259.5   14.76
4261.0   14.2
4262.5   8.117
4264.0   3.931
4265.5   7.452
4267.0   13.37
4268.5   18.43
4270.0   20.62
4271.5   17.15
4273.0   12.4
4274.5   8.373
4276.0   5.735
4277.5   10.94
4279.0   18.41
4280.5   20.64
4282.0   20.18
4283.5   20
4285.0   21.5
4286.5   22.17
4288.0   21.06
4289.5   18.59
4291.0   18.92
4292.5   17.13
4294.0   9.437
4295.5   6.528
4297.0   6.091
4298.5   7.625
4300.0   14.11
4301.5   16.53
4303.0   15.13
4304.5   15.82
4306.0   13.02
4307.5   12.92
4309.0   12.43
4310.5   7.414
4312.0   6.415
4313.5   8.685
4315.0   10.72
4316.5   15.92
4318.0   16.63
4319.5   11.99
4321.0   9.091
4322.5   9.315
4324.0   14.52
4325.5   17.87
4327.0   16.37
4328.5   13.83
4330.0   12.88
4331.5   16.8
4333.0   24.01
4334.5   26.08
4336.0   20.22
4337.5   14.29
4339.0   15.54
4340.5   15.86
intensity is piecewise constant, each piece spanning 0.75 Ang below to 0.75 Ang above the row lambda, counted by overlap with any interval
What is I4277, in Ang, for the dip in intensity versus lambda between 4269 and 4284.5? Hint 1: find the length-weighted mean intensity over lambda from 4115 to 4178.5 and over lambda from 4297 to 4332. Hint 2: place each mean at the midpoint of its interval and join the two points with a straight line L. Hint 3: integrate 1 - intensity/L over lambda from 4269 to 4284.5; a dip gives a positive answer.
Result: -3.9 Ang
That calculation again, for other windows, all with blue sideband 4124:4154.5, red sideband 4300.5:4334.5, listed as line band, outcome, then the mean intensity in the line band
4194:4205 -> 8.0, 3.7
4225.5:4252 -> -1.3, 14.4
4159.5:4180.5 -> 4.4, 10.7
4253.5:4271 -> 1.2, 12.8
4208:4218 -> 6.3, 5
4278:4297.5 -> -4.6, 17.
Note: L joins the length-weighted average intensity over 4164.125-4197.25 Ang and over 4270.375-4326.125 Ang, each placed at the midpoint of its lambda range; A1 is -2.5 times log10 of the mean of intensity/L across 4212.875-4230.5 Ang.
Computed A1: 0.12 mag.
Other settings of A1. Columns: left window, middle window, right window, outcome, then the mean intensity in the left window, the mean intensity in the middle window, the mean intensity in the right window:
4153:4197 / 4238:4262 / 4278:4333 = -0.05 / 9.15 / 12.8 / 14.5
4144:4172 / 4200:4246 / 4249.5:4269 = 0.05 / 12.4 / 10.3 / 10.2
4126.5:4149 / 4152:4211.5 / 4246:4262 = 0.46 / 13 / 8.06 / 10.8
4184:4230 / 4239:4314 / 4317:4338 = -0.17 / 5.87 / 13.3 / 16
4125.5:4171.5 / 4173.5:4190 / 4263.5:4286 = 0.40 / 12.4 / 8.99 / 14.8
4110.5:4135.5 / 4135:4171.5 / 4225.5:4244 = -0.04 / 10.2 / 12.1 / 16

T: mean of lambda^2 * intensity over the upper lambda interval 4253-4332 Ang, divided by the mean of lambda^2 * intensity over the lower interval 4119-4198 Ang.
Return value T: 1.40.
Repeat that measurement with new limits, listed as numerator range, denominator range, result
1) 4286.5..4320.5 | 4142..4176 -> 1.12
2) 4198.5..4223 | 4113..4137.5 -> 0.52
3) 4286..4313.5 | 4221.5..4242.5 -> 0.92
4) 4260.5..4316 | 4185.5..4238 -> 1.87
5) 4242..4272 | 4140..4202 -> 1.29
